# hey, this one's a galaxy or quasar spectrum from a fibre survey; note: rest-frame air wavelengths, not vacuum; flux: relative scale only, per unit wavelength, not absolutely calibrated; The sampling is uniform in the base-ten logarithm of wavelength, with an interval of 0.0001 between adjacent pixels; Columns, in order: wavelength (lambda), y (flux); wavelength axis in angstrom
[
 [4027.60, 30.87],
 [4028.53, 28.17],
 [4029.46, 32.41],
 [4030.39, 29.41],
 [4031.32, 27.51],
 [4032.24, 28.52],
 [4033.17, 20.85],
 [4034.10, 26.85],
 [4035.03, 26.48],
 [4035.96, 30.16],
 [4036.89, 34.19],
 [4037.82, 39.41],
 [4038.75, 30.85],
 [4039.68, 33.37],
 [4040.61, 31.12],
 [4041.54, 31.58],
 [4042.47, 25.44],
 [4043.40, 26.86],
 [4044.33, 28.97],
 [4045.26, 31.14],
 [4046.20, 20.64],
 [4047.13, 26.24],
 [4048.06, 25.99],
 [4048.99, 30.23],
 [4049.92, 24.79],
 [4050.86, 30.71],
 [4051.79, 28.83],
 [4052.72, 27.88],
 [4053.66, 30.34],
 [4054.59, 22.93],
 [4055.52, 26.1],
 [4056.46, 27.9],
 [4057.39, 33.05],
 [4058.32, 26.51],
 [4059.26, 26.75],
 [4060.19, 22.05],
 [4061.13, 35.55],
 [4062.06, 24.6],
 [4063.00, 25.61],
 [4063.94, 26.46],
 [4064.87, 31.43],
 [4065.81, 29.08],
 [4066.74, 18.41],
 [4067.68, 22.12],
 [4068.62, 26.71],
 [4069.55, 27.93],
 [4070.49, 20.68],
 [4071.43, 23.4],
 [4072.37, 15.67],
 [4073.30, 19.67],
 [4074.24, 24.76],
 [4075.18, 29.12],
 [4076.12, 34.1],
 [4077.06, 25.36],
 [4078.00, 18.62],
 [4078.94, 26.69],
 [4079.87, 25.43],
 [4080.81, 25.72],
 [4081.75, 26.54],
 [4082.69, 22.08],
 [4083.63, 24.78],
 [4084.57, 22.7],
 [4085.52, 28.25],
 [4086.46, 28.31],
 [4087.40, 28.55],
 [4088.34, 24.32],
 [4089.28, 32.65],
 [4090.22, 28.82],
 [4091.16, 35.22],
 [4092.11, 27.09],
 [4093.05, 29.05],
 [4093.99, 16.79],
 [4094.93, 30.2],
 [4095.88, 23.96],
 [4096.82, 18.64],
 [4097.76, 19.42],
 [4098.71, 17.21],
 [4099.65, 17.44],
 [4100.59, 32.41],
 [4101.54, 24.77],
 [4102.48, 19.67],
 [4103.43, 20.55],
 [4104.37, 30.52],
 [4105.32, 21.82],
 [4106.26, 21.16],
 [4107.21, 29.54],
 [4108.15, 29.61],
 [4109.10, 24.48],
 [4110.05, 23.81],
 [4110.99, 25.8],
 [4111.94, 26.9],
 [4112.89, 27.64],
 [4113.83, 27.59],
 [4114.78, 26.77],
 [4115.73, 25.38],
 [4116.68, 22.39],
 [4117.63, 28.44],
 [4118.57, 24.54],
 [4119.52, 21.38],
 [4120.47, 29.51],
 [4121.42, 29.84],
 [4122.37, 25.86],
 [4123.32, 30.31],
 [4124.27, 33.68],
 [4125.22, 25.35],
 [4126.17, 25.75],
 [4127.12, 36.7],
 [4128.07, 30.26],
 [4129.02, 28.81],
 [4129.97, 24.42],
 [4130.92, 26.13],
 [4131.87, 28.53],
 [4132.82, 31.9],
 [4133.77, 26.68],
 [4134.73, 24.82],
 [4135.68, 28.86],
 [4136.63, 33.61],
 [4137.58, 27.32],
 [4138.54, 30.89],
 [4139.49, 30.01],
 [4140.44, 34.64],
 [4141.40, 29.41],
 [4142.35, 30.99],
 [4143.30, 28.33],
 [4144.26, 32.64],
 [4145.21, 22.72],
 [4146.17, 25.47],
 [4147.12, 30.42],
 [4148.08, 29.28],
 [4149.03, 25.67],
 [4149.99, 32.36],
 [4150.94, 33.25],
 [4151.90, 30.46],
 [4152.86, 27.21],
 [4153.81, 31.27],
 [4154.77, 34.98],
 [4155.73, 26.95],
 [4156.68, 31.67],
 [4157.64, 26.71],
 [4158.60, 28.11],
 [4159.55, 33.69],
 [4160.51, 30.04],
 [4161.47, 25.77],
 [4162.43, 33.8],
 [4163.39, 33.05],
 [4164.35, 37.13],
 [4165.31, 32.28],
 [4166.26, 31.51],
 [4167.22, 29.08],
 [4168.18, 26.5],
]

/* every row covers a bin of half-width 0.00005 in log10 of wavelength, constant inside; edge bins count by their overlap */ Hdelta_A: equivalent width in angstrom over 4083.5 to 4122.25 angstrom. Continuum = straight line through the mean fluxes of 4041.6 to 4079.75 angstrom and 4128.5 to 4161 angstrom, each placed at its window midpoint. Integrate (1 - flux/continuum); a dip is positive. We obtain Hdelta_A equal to 3.1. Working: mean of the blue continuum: 26.3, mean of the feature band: 25.6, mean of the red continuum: 29.4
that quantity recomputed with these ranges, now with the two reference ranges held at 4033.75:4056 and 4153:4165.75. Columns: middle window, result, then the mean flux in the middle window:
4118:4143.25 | 1.4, 28.9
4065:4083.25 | 3.1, 24.5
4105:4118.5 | 1.9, 25.8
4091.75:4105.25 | 3.0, 23.3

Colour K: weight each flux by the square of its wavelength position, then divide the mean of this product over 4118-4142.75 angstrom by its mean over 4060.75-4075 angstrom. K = 1.20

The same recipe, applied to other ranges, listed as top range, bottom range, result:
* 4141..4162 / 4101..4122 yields 1.17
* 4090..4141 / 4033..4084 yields 1.02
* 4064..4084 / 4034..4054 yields 0.86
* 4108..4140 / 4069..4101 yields 1.13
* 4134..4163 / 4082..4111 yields 1.21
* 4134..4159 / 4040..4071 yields 1.14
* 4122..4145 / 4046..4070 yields 1.13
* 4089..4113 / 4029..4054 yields 0.89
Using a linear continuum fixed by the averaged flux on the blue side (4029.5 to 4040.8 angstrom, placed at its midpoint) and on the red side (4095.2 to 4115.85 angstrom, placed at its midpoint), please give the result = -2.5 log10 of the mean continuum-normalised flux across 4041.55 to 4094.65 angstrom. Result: 0.04 mag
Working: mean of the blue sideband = 30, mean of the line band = 26.4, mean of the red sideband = 24.4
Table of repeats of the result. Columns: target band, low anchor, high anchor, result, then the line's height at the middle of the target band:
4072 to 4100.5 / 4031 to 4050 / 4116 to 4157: 0.152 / 28.8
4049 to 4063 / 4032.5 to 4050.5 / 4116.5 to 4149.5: 0.036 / 28.7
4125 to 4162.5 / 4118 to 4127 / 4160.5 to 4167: 0.019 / 29.9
